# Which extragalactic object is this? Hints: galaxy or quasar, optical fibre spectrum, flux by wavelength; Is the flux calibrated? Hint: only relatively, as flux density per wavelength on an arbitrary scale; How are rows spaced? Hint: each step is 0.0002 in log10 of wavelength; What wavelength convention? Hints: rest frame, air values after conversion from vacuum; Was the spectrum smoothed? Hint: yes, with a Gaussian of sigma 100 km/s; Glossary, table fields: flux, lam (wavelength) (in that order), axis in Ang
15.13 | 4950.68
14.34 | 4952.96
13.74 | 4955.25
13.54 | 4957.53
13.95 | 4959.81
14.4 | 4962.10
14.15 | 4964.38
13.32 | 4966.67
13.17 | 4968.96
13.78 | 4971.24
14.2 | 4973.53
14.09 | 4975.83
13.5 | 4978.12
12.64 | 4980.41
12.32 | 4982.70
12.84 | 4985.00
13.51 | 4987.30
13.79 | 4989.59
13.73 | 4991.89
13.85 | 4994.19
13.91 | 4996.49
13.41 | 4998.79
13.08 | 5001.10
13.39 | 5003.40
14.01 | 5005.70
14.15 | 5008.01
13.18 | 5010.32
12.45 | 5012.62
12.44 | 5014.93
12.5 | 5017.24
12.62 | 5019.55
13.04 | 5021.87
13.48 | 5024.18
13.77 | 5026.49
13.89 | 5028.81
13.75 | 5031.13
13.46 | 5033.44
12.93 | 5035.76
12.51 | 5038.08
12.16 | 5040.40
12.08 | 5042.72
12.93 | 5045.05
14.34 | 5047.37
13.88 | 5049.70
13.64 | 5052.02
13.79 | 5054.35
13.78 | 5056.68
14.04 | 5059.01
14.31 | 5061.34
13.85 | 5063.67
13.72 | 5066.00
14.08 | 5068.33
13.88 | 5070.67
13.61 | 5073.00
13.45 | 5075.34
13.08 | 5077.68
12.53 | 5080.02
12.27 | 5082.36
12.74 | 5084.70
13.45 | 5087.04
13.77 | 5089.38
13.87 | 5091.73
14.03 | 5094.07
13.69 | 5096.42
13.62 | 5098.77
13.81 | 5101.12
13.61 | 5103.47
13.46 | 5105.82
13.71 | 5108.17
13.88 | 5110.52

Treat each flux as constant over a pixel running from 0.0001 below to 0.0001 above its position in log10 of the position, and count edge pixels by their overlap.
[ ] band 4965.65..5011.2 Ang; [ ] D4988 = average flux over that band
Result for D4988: 13.5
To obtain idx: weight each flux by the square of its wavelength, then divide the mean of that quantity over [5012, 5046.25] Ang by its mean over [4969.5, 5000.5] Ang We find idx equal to 0.98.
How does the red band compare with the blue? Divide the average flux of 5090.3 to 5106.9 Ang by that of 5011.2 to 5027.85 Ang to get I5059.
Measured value 1.06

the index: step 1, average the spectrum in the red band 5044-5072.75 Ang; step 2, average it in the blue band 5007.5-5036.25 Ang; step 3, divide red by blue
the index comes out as 1.1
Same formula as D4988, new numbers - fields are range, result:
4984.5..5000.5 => 13.6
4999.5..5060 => 13.3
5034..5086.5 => 13.3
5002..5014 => 13.4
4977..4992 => 13.2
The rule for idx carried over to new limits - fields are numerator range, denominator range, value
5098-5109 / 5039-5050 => 1.07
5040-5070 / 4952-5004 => 1.03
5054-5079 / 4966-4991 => 1.07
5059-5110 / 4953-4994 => 1.04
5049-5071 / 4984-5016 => 1.06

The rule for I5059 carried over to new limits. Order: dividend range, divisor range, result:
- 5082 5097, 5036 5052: 1.03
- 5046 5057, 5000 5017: 1.05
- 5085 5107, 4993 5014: 1.01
